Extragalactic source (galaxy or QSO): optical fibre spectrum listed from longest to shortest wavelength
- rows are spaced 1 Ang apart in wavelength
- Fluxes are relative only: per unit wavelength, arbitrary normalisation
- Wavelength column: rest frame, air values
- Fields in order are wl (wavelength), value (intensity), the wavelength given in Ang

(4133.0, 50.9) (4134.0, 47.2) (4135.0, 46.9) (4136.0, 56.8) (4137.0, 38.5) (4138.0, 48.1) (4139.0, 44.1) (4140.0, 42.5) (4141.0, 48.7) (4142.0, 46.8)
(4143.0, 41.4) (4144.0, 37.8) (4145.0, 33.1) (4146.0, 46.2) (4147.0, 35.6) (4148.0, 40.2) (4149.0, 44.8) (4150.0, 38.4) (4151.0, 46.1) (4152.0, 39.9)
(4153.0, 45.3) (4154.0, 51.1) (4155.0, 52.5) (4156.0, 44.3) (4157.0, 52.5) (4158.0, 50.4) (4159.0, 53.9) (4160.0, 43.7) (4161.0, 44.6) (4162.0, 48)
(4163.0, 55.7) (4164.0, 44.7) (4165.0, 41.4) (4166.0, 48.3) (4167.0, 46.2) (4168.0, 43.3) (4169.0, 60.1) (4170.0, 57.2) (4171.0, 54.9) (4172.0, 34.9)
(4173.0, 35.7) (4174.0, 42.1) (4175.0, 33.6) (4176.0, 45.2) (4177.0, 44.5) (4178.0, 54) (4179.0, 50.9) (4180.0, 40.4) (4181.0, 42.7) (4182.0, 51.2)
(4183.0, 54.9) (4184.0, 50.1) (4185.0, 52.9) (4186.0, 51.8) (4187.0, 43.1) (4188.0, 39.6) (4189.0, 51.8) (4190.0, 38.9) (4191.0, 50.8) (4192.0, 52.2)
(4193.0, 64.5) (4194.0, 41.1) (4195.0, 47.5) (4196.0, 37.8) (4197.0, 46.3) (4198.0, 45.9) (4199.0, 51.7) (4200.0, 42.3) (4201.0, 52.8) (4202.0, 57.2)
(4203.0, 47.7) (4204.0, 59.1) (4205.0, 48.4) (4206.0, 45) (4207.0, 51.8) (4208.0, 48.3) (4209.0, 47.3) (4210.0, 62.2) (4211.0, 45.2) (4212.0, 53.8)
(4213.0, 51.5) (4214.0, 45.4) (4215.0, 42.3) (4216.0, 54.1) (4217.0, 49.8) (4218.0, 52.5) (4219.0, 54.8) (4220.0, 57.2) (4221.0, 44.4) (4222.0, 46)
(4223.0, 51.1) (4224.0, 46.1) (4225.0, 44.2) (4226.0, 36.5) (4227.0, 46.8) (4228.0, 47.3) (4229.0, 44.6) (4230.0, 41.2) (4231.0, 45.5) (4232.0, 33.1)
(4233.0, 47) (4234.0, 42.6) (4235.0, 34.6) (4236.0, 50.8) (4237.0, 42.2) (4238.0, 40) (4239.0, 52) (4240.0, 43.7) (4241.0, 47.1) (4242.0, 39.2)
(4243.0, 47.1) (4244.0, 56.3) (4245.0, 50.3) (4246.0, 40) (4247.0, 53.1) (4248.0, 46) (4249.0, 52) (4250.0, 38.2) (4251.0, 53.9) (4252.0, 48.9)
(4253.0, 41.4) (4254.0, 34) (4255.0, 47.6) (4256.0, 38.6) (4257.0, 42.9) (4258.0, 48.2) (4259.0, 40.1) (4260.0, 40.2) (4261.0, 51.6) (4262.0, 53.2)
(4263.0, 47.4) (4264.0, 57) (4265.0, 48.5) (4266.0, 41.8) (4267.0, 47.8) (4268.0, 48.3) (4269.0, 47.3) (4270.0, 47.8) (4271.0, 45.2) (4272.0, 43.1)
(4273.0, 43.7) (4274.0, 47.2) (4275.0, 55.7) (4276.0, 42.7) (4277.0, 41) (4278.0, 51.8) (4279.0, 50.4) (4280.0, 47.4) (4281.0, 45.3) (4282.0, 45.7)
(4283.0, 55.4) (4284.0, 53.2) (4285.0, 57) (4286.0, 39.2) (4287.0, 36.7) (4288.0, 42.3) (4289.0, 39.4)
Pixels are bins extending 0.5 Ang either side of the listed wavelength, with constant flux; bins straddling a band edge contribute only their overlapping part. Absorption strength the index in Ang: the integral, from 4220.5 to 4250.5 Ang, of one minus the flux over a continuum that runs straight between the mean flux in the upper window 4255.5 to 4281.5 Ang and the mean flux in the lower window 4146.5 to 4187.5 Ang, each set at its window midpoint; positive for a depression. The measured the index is 1.1 Ang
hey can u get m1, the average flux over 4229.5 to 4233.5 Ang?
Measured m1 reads 41.7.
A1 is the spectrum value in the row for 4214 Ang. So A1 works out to 45.4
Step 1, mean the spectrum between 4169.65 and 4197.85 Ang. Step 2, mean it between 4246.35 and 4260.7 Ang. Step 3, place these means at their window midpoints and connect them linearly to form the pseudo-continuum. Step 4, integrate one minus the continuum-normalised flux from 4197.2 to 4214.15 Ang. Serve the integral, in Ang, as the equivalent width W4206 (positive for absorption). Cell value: -1.6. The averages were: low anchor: 46.7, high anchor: 44.7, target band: 50.4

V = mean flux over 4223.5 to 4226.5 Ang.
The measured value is 42.3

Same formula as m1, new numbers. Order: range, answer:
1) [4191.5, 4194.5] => 52.6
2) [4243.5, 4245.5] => 53.3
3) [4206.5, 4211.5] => 51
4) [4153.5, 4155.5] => 51.8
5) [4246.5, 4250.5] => 47.3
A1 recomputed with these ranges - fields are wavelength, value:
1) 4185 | 52.9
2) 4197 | 46.3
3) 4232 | 33.1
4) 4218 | 52.5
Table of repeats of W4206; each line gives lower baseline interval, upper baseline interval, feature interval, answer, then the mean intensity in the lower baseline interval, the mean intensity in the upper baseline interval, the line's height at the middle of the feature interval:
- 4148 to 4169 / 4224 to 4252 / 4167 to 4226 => -2.98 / 46.9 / 45.1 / 46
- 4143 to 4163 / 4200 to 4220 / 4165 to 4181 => 0.39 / 44.8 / 50.9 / 47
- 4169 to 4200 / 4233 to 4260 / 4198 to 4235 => -1.62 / 47.1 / 45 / 46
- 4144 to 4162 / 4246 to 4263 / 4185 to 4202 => -1.05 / 44.8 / 45.5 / 45.1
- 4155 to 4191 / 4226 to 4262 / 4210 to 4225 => -1.35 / 47.2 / 44.8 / 45.7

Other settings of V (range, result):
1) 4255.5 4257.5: 40.8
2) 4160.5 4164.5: 48.2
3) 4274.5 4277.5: 46.5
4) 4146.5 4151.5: 41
